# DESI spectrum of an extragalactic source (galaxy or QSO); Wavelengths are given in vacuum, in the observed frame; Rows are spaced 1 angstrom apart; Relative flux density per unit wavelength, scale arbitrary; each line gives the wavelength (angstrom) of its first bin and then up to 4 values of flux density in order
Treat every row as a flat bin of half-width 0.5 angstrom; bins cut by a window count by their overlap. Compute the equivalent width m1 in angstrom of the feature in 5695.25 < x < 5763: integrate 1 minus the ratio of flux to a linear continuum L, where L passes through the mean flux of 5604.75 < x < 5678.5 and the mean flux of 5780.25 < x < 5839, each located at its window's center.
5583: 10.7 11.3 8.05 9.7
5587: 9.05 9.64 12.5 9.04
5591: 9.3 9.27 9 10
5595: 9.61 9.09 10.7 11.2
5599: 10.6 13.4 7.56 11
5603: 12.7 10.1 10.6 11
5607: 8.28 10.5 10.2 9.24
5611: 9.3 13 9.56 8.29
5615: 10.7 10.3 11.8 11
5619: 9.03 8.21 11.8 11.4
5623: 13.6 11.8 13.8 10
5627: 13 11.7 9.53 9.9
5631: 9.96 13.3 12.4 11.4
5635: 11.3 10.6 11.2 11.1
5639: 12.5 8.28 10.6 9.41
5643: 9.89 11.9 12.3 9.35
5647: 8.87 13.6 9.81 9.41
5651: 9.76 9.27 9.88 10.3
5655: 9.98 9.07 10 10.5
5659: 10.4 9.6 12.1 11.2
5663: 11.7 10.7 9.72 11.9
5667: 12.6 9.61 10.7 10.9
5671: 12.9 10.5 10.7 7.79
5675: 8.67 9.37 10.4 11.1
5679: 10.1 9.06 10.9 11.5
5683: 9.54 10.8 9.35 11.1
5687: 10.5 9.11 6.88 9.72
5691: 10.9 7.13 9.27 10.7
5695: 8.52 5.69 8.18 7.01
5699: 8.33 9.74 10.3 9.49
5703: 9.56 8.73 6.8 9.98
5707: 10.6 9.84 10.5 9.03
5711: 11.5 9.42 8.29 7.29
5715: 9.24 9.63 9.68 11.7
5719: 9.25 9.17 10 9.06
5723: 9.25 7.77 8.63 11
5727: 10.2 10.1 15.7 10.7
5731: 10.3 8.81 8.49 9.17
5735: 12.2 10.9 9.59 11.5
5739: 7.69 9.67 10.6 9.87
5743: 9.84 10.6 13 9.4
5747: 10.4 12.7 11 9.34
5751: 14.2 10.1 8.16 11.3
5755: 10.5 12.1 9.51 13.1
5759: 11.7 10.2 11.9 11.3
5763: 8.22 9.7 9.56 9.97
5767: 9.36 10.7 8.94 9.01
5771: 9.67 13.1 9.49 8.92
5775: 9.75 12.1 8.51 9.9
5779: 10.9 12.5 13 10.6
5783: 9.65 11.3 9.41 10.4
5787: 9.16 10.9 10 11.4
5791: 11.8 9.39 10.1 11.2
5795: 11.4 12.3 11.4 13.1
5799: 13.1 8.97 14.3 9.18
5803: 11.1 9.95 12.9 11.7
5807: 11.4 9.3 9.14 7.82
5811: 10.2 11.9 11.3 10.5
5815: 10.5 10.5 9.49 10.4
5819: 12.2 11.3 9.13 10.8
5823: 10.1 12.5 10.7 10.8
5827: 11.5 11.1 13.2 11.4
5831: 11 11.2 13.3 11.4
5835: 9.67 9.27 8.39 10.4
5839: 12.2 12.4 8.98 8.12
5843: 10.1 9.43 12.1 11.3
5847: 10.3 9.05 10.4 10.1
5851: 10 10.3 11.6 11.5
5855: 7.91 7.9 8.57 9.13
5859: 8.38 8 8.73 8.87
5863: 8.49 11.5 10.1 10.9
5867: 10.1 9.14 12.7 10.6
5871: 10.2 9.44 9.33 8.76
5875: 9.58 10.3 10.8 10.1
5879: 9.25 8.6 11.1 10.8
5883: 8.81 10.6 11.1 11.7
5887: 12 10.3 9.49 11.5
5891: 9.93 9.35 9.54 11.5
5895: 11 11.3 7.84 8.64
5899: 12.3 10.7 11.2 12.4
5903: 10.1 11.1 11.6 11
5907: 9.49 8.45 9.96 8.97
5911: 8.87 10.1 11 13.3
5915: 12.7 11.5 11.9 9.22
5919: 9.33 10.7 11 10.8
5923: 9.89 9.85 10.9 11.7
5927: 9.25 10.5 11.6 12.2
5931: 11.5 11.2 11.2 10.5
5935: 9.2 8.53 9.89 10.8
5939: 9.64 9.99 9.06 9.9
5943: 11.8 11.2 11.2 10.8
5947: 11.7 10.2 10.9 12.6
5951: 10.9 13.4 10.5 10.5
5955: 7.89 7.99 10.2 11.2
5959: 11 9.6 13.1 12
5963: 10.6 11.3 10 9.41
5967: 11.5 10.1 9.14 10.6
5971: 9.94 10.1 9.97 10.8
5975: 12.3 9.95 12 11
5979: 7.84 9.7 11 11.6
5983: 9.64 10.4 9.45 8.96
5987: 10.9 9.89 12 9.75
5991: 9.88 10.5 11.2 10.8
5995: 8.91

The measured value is 4.8 angstrom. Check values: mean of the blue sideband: 10.6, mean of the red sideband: 10.9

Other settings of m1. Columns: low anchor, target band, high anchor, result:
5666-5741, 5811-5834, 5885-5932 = -1.9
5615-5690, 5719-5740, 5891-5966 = 1.2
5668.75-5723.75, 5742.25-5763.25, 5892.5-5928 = -2.4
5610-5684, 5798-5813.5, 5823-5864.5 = -0.8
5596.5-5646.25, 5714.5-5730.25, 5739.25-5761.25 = 1.1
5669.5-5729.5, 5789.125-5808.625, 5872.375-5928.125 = -2.4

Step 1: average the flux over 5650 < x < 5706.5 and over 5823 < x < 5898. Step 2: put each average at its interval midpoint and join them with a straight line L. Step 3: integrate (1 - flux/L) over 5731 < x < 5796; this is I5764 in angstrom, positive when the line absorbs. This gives -2.9 angstrom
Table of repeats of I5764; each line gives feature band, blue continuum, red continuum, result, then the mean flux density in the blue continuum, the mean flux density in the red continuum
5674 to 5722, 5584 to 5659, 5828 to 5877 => 4.4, 10.5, 10.1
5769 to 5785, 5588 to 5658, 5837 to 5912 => -0.3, 10.5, 10.1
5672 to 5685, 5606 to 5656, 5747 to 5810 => 0.8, 10.6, 10.7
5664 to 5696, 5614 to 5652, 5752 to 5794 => 2.2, 10.9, 10.4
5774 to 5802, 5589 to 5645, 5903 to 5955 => -0.7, 10.6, 10.6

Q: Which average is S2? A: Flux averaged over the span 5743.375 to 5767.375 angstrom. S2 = 10.7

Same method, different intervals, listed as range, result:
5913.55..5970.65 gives 10.7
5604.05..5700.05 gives 10.3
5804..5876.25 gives 10.3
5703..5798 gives 10.3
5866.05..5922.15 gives 10.4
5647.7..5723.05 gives 9.82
